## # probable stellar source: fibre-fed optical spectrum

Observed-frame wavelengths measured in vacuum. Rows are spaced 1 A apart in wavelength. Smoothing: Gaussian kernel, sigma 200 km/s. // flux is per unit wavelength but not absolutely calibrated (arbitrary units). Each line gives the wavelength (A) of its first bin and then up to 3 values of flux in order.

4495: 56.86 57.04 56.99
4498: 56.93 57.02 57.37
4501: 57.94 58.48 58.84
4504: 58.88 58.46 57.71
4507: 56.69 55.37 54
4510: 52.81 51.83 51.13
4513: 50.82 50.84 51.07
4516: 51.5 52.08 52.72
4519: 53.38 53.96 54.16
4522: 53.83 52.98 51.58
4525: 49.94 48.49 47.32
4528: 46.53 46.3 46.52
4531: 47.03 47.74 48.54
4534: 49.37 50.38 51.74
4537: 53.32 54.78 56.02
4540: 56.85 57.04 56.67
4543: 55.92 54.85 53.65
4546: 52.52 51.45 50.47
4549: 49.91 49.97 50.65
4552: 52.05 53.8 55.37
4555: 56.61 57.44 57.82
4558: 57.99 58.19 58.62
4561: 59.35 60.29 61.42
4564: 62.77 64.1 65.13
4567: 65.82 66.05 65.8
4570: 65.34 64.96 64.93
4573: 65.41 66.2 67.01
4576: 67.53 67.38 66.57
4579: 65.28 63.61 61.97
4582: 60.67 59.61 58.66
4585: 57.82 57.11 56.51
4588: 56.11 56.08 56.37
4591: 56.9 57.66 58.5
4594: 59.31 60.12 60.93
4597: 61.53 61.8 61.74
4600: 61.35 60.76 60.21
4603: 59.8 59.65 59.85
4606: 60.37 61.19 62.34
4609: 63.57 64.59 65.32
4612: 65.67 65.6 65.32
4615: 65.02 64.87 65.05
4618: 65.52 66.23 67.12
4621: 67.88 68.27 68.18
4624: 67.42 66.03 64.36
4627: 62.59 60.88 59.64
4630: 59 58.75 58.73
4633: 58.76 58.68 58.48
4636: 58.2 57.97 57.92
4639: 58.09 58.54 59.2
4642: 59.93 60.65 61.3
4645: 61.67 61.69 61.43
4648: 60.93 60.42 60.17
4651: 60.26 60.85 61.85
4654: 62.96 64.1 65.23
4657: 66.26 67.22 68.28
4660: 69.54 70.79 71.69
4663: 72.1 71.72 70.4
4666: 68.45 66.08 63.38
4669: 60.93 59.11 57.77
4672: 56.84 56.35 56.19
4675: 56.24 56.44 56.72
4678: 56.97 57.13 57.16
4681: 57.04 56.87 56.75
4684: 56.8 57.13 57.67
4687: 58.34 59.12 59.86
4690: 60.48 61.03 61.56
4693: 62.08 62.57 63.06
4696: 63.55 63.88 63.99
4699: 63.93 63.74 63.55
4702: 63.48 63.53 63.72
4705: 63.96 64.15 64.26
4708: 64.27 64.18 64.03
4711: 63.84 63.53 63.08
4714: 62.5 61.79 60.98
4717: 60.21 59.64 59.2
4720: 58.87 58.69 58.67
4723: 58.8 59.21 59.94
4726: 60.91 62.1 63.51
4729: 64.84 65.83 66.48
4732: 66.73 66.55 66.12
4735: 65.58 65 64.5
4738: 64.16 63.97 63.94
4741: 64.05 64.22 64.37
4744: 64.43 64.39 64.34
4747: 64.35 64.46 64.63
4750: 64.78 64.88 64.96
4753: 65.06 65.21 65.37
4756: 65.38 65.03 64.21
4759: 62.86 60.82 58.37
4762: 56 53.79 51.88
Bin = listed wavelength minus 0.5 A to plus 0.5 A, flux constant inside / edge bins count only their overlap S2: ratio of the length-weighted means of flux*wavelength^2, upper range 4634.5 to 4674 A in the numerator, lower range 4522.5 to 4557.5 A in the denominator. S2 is 1.27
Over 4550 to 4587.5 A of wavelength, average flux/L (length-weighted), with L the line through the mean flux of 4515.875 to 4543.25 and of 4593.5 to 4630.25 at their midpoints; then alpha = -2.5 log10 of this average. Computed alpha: -0.07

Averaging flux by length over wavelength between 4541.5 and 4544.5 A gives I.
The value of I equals 55.8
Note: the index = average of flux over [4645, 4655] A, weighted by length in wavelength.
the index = 61.3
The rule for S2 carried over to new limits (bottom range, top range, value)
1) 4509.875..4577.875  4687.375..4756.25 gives 1.23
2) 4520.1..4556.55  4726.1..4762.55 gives 1.35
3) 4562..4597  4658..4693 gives 1.03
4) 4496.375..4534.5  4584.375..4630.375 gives 1.22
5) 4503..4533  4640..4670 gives 1.31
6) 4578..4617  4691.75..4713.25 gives 1.09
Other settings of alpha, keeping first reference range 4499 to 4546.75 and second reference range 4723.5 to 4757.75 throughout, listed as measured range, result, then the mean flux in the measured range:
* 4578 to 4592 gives -0.06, 59.2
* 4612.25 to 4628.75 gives -0.13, 65.6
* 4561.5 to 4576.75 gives -0.17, 64.9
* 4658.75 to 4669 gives -0.14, 68.9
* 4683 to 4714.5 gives 0.00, 62.2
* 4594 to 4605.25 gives -0.07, 60.7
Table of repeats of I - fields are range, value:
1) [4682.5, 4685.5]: 56.9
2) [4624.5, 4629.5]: 62.7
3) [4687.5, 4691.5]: 60.1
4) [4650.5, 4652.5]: 60.6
